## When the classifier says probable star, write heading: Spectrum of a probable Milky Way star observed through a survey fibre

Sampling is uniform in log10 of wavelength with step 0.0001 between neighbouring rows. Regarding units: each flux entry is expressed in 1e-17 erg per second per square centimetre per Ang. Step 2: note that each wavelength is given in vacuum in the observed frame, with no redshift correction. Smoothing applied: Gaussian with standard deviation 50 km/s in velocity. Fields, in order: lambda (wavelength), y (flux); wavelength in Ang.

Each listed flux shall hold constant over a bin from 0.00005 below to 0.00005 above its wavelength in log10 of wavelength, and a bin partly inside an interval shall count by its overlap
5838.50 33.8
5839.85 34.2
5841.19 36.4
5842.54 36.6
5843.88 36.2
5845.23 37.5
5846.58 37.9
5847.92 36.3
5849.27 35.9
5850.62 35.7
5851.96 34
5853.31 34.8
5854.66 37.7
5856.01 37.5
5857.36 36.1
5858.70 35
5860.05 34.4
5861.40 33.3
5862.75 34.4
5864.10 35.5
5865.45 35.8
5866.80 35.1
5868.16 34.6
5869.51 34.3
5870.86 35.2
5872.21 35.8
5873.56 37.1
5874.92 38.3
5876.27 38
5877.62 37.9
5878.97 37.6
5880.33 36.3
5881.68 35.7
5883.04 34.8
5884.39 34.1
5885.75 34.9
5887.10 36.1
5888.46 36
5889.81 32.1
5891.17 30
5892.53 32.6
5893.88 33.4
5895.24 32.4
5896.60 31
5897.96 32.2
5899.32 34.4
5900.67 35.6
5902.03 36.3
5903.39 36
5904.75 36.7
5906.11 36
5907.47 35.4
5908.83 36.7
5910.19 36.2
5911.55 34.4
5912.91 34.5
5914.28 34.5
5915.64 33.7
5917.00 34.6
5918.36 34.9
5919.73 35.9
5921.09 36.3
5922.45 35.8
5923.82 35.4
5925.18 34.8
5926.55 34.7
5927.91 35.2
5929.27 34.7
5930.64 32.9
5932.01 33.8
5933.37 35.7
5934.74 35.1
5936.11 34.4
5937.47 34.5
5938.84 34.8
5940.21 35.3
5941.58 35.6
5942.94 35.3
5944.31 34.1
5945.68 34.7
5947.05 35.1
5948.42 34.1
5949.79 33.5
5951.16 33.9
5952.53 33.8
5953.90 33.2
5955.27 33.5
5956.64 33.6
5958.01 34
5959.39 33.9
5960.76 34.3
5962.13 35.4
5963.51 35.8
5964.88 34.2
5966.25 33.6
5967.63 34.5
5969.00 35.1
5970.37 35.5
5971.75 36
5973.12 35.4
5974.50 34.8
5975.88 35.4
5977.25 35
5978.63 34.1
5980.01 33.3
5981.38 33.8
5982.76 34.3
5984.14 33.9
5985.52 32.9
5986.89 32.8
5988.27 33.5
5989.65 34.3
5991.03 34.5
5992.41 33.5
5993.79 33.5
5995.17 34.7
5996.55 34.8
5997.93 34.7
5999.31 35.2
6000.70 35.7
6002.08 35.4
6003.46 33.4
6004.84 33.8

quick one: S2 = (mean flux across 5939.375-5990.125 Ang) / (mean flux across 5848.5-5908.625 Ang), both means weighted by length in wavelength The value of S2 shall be 0.98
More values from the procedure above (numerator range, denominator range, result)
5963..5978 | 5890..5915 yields 1.02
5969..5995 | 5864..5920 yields 0.98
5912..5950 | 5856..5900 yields 1.00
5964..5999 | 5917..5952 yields 0.99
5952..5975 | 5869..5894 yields 0.98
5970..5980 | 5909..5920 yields 1.00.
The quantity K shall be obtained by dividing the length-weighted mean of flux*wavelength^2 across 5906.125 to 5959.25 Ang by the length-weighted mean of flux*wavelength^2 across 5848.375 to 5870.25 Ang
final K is 1.0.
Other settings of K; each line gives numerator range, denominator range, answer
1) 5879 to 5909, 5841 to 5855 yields 0.97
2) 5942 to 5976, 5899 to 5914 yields 0.98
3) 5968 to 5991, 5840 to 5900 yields 1.01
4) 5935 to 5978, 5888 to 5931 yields 1.02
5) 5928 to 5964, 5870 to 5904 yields 1.00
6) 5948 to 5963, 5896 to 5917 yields 0.99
